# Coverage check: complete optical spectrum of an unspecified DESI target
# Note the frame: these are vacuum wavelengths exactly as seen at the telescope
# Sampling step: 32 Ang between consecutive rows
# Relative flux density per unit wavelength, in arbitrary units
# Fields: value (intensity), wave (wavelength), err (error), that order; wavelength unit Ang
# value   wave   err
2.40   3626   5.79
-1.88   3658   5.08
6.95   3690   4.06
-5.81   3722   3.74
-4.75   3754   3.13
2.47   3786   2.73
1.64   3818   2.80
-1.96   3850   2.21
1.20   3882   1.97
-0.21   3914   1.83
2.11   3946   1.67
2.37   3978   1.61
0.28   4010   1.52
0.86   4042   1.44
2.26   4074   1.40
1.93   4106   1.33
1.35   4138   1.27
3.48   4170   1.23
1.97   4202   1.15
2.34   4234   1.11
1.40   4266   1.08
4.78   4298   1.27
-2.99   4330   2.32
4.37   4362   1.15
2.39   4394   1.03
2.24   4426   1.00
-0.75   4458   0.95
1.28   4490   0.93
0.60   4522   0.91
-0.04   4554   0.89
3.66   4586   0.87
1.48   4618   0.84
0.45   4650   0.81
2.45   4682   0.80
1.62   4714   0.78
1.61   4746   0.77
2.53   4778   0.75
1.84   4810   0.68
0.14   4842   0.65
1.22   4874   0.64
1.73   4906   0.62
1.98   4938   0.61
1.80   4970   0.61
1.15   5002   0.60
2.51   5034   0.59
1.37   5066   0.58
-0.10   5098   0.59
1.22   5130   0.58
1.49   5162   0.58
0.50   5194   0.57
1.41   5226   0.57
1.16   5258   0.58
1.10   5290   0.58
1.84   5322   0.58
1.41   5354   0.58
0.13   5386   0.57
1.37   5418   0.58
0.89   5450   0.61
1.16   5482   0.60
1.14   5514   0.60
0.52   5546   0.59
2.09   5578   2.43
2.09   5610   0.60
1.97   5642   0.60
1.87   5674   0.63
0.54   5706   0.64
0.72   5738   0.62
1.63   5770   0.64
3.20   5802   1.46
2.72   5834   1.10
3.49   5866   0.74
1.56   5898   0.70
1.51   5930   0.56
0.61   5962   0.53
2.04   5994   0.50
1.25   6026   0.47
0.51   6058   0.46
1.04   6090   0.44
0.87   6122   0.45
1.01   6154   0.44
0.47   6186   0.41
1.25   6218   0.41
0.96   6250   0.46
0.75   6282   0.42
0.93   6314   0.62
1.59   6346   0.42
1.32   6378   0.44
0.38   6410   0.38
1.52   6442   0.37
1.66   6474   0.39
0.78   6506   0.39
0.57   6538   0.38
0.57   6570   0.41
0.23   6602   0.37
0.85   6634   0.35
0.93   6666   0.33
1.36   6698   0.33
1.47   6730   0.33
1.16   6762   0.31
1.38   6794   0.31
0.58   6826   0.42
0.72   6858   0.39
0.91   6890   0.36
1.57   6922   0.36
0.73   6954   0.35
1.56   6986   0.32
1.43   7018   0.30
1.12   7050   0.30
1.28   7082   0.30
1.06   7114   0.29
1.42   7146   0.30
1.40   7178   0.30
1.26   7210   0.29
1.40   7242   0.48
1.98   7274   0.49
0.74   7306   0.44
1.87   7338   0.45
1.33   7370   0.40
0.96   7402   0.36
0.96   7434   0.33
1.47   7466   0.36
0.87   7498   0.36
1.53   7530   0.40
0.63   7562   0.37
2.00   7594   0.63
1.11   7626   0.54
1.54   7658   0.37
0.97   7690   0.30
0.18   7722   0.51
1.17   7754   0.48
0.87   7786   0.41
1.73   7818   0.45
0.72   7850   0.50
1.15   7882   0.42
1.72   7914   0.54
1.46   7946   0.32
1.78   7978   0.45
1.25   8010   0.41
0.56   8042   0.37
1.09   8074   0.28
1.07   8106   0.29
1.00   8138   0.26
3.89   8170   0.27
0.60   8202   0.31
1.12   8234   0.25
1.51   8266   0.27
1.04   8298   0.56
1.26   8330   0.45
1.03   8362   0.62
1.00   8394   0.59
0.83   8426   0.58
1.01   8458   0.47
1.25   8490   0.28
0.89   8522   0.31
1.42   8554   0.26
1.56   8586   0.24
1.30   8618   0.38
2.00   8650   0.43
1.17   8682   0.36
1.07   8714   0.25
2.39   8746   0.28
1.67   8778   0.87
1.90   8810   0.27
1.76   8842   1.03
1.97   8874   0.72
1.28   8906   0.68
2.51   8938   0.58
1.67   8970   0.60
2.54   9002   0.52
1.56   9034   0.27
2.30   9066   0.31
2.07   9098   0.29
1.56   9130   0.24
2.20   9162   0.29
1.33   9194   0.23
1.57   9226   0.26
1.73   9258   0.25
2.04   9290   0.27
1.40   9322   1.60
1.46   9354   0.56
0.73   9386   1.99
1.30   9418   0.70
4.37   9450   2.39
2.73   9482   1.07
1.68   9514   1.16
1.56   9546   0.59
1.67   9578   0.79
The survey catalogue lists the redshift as 1.190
